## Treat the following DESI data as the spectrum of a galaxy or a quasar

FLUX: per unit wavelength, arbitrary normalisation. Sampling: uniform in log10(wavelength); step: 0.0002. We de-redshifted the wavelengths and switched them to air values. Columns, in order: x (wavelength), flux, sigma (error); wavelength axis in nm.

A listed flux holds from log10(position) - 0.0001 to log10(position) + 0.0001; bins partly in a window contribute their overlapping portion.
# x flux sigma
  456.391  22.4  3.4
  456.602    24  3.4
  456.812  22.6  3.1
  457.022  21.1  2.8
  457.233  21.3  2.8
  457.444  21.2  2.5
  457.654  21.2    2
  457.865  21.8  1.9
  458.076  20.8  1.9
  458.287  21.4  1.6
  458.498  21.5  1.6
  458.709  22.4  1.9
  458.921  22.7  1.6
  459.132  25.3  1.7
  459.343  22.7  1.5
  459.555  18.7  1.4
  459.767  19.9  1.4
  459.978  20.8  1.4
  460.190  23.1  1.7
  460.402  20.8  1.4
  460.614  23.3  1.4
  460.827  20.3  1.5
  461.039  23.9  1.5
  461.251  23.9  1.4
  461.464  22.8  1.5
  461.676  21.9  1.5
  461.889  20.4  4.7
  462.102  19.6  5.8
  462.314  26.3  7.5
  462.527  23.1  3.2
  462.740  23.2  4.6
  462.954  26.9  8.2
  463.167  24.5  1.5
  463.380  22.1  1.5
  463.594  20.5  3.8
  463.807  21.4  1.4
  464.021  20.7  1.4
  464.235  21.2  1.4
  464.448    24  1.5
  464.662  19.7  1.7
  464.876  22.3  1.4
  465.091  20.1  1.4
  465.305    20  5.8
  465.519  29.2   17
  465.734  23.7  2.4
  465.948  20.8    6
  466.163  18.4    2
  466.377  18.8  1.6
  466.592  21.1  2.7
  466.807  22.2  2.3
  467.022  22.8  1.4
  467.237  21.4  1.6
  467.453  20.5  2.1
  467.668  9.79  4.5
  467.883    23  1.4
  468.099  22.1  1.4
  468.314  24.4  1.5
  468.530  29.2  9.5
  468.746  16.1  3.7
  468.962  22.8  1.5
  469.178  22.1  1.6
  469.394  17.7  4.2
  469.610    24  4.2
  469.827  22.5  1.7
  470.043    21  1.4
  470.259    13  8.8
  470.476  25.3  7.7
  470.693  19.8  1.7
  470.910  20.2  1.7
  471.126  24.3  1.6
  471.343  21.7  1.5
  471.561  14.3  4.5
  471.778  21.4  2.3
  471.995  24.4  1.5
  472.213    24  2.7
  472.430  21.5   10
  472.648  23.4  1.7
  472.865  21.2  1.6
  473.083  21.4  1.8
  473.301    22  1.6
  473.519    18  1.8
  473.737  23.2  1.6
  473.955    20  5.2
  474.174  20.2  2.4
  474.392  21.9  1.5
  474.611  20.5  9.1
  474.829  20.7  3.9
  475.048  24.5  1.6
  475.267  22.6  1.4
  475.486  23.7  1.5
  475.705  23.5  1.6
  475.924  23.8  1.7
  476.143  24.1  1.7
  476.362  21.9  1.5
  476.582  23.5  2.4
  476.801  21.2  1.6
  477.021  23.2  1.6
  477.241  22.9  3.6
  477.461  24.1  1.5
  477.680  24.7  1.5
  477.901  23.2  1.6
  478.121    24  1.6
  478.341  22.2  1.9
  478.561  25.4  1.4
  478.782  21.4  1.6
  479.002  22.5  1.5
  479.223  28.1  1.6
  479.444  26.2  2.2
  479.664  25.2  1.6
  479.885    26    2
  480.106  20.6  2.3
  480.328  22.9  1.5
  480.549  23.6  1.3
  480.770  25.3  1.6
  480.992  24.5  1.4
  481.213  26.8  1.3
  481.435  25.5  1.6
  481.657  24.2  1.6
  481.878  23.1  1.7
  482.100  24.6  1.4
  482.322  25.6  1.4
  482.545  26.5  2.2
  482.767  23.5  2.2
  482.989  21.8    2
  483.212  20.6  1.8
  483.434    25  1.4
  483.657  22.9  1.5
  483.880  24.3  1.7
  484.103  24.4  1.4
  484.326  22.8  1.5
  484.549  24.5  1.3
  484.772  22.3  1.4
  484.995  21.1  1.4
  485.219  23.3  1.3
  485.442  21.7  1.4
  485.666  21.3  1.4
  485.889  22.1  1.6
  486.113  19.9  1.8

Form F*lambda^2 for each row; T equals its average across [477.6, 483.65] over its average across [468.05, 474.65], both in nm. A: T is 1.2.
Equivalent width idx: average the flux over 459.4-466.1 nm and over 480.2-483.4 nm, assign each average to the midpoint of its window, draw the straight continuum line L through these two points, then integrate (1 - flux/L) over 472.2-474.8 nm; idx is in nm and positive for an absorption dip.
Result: 0.22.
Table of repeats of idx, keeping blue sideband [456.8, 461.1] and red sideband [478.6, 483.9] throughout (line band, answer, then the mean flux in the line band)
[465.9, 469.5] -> 0.30 nm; 20.8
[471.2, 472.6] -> 0.11 nm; 21.4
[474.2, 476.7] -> 0.09 nm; 22.7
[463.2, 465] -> 0.06 nm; 21.6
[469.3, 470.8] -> 0.16 nm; 20.5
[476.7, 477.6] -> 0.03 nm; 22.9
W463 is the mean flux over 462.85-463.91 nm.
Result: 23.1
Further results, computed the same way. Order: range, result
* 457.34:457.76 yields 21.2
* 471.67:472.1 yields 22.9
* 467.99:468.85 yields 23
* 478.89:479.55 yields 25.6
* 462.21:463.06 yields 24.8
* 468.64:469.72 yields 20.5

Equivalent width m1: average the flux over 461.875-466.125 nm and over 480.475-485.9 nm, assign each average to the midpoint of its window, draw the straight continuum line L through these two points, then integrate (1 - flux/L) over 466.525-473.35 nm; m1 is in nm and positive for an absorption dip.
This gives 0.47 nm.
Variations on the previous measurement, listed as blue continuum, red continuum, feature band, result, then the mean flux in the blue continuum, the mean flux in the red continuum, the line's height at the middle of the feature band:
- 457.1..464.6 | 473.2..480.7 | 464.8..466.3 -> 0.03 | 22.1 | 23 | 22.4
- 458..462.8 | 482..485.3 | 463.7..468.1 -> 0.27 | 22.1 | 23.5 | 22.5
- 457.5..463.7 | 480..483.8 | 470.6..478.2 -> 0.39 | 22.3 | 23.9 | 23.4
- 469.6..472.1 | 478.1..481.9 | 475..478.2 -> -0.04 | 20.9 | 24.3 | 23.1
